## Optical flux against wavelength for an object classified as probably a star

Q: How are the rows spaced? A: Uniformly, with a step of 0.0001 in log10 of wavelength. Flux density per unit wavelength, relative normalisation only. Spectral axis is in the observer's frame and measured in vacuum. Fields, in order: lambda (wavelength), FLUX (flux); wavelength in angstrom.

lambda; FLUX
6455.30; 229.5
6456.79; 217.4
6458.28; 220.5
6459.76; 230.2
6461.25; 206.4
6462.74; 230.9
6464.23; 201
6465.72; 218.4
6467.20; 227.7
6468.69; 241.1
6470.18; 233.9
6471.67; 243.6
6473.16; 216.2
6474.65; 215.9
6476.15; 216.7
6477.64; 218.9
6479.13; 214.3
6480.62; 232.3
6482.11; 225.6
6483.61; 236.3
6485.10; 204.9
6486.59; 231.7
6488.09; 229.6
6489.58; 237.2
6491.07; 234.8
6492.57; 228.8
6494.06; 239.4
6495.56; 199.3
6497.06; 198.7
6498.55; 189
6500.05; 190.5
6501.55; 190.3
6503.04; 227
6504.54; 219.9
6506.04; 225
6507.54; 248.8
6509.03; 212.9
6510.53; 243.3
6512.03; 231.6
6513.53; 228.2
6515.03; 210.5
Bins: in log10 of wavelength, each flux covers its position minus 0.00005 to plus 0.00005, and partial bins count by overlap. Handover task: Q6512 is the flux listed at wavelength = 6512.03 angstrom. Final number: 231.6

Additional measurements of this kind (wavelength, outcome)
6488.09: 229.6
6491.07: 234.8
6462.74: 230.9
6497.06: 198.7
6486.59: 231.7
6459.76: 230.2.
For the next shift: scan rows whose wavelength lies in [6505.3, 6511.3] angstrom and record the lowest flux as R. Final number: 212.9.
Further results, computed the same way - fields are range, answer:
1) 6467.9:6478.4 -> 215.9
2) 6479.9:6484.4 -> 225.6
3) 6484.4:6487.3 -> 204.9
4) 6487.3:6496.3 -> 199.3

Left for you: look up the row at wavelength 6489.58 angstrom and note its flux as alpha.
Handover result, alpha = 237.2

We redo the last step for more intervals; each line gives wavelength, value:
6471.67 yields 243.6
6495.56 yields 199.3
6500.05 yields 190.5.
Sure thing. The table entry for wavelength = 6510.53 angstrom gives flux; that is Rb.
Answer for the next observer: 243.3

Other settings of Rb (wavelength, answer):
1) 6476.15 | 216.7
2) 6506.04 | 225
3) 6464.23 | 201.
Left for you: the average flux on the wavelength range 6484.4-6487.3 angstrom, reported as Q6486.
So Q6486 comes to 219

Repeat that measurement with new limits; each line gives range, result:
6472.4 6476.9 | 216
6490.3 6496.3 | 226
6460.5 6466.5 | 214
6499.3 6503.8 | 203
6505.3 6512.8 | 232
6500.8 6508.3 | 222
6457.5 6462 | 219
